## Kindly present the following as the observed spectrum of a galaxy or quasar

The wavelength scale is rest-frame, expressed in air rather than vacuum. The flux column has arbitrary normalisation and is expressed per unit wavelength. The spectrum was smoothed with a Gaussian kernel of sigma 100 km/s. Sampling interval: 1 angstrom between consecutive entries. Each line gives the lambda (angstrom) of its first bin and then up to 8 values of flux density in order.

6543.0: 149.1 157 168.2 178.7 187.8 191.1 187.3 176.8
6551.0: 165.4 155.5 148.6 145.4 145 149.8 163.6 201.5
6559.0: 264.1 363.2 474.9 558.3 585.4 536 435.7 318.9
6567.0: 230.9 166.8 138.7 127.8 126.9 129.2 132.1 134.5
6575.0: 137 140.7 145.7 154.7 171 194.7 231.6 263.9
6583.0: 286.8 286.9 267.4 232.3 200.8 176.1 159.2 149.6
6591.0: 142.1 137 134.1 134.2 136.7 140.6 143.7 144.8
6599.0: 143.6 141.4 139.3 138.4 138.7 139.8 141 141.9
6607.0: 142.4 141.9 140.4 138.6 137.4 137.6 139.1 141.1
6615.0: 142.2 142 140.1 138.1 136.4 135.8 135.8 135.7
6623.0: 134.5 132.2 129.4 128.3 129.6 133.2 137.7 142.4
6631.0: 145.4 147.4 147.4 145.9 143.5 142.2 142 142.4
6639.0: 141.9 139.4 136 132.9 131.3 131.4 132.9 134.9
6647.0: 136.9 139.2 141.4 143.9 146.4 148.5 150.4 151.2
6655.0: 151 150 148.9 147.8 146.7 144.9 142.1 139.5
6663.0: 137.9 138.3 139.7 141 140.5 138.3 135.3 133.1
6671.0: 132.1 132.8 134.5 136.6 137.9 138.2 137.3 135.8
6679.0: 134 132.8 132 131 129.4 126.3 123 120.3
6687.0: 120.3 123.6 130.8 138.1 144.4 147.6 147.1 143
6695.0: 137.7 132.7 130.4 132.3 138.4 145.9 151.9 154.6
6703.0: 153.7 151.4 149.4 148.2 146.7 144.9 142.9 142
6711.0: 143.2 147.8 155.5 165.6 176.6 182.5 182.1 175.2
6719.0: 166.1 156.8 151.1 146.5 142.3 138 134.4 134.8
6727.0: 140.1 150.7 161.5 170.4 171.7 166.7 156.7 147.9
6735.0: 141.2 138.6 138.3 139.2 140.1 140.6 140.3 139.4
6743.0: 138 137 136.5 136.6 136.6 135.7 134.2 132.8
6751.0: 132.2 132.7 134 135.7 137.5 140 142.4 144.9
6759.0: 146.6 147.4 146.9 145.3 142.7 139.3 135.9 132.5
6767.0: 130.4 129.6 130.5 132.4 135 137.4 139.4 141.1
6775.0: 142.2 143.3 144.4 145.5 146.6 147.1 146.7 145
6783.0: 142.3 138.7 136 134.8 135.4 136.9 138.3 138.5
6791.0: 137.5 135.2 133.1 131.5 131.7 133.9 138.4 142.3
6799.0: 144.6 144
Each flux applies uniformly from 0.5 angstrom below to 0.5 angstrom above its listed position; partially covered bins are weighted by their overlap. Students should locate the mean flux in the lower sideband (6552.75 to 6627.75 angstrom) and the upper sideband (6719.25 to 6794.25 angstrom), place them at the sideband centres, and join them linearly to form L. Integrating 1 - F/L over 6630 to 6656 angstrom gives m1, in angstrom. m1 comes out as 4.6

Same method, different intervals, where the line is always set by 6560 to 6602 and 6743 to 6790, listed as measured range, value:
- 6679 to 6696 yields 3.8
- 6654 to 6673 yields 4.2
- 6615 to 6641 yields 7.6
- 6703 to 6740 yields 1.2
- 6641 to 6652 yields 3.0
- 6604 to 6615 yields 3.5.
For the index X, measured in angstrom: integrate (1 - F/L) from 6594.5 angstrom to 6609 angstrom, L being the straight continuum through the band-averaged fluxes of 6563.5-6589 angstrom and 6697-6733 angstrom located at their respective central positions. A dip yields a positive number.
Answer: 4.4 angstrom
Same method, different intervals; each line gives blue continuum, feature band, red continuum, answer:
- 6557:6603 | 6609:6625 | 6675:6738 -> 4.74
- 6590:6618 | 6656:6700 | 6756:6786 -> 1.22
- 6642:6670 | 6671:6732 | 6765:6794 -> -1.88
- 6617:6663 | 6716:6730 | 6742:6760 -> -1.59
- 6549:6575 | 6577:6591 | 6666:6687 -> 0.88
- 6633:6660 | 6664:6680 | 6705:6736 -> 1.09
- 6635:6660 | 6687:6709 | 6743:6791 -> -0.20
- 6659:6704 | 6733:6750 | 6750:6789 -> -0.07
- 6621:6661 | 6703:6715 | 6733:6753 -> -0.97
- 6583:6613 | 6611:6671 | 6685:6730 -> 5.51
